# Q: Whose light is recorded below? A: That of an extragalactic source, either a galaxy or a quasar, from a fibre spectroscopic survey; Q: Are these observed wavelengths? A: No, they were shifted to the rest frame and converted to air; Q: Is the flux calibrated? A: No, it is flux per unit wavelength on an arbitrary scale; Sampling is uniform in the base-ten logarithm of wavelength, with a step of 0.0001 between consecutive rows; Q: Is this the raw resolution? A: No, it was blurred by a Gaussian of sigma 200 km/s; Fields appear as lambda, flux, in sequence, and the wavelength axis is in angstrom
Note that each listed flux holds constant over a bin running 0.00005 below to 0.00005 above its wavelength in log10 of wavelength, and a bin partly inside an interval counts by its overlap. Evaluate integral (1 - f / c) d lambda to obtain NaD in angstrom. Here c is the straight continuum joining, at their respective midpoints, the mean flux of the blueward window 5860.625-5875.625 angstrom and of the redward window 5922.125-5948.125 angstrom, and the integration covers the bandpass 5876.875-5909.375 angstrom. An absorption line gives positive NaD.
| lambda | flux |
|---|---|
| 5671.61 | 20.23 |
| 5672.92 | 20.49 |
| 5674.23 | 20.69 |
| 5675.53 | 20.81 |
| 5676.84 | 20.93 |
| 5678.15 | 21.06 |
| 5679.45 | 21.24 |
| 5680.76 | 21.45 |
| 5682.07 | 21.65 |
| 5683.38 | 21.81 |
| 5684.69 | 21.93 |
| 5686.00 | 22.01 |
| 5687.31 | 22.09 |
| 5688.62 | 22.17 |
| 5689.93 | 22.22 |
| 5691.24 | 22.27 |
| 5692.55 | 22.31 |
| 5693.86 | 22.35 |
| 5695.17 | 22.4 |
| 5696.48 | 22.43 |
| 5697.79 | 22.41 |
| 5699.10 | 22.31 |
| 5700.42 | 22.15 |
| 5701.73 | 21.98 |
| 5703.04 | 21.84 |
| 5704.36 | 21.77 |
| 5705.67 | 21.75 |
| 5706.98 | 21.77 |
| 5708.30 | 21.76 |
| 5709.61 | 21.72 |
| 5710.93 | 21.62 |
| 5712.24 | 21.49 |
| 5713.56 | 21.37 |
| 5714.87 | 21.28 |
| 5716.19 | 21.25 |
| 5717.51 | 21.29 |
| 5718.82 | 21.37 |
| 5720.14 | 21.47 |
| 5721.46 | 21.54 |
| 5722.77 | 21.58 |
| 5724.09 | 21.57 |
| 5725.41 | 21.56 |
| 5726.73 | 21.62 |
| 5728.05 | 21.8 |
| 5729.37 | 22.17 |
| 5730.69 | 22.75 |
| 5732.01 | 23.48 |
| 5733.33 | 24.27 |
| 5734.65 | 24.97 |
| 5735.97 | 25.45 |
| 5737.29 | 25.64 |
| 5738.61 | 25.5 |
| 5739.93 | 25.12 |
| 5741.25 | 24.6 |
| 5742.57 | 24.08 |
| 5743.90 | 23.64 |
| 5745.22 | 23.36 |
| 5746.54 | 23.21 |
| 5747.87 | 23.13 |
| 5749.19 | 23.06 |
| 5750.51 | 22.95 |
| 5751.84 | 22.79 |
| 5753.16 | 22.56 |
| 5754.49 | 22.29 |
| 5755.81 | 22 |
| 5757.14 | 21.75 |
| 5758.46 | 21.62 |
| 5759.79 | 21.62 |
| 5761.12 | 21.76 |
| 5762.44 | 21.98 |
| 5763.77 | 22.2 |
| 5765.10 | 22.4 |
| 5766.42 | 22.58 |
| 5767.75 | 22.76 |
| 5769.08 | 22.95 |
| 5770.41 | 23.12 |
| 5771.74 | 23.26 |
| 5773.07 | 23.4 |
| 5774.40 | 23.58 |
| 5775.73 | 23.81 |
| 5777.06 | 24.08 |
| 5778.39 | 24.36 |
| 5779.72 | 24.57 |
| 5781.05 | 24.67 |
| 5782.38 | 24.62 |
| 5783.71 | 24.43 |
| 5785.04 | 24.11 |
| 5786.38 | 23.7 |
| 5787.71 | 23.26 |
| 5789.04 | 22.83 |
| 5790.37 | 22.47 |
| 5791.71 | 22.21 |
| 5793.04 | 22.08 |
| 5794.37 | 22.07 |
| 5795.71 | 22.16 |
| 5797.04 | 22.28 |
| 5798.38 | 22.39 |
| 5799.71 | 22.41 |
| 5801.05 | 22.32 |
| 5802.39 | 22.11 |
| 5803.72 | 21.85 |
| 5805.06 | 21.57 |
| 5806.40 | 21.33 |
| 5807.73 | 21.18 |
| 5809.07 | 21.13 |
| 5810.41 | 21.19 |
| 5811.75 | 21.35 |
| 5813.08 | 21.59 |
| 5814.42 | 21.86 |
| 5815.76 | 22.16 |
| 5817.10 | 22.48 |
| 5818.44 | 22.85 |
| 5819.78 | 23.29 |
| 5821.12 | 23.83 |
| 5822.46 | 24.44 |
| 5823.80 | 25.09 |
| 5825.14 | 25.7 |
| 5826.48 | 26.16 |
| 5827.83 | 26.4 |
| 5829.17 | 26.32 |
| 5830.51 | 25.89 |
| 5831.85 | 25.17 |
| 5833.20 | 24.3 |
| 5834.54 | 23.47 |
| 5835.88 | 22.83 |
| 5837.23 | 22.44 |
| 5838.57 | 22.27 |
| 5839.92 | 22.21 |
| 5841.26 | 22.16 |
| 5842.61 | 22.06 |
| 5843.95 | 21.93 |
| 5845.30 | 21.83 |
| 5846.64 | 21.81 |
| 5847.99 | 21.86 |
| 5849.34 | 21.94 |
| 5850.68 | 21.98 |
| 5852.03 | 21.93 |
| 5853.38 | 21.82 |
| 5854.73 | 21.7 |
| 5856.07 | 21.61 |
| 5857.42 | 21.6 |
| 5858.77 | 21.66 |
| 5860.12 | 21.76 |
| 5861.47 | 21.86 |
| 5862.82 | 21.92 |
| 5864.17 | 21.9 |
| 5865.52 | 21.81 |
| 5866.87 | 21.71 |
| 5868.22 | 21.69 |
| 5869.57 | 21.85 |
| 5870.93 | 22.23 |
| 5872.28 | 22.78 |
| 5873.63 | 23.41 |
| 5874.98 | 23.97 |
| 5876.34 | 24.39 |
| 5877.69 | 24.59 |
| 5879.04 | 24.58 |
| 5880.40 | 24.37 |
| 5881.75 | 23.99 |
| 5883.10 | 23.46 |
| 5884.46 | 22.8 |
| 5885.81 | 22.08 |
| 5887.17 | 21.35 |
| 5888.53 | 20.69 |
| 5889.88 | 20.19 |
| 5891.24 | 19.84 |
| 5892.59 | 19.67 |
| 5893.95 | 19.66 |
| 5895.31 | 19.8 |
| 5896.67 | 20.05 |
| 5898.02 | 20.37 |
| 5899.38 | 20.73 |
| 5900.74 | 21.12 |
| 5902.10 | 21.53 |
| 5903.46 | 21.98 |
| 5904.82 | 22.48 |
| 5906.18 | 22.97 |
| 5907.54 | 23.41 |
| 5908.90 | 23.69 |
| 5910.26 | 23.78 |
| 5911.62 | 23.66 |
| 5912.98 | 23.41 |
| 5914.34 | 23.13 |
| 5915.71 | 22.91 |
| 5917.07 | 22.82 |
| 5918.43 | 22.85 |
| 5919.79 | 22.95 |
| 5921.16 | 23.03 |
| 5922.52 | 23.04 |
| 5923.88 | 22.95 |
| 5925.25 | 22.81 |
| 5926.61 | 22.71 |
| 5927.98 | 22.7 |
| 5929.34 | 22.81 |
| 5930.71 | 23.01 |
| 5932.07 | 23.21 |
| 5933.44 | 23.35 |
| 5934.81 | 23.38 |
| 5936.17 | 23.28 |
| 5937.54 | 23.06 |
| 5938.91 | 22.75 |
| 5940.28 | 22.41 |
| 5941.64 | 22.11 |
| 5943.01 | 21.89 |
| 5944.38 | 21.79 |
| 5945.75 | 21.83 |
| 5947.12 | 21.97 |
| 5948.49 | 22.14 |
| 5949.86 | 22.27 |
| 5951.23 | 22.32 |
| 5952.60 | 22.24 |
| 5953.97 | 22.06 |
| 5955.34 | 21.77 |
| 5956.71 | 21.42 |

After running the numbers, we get 0.8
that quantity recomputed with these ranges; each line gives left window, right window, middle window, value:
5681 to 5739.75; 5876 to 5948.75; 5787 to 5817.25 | 0.5 angstrom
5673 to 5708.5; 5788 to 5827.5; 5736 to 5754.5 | -1.4 angstrom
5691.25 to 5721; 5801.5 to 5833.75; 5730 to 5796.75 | -2.1 angstrom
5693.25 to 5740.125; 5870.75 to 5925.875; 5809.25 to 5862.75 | -1.1 angstrom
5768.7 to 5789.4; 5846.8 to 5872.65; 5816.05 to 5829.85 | -1.1 angstrom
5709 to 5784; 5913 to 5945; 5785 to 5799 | 0.2 angstrom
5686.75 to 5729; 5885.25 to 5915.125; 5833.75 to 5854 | -0.5 angstrom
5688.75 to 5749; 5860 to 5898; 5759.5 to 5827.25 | -1.7 angstrom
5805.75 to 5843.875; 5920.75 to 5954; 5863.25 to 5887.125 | 0.0 angstrom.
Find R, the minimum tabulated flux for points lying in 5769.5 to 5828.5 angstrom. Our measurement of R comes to 21.13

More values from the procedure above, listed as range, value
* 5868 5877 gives 21.69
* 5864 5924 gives 19.66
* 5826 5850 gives 21.81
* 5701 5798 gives 21.25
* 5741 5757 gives 22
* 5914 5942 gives 22.11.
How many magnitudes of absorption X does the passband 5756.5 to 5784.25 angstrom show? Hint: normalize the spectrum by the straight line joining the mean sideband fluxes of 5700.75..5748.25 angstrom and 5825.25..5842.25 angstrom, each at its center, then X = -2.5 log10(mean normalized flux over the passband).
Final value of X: 0.01 mag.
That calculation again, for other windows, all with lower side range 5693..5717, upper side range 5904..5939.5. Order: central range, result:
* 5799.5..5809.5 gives 0.035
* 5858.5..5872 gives 0.044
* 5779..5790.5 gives -0.076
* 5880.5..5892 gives 0.046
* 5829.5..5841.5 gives -0.045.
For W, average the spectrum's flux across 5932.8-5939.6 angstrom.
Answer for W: 23.1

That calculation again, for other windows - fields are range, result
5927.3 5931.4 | 22.9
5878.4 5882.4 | 24.3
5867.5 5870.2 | 21.8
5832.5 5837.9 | 23.2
